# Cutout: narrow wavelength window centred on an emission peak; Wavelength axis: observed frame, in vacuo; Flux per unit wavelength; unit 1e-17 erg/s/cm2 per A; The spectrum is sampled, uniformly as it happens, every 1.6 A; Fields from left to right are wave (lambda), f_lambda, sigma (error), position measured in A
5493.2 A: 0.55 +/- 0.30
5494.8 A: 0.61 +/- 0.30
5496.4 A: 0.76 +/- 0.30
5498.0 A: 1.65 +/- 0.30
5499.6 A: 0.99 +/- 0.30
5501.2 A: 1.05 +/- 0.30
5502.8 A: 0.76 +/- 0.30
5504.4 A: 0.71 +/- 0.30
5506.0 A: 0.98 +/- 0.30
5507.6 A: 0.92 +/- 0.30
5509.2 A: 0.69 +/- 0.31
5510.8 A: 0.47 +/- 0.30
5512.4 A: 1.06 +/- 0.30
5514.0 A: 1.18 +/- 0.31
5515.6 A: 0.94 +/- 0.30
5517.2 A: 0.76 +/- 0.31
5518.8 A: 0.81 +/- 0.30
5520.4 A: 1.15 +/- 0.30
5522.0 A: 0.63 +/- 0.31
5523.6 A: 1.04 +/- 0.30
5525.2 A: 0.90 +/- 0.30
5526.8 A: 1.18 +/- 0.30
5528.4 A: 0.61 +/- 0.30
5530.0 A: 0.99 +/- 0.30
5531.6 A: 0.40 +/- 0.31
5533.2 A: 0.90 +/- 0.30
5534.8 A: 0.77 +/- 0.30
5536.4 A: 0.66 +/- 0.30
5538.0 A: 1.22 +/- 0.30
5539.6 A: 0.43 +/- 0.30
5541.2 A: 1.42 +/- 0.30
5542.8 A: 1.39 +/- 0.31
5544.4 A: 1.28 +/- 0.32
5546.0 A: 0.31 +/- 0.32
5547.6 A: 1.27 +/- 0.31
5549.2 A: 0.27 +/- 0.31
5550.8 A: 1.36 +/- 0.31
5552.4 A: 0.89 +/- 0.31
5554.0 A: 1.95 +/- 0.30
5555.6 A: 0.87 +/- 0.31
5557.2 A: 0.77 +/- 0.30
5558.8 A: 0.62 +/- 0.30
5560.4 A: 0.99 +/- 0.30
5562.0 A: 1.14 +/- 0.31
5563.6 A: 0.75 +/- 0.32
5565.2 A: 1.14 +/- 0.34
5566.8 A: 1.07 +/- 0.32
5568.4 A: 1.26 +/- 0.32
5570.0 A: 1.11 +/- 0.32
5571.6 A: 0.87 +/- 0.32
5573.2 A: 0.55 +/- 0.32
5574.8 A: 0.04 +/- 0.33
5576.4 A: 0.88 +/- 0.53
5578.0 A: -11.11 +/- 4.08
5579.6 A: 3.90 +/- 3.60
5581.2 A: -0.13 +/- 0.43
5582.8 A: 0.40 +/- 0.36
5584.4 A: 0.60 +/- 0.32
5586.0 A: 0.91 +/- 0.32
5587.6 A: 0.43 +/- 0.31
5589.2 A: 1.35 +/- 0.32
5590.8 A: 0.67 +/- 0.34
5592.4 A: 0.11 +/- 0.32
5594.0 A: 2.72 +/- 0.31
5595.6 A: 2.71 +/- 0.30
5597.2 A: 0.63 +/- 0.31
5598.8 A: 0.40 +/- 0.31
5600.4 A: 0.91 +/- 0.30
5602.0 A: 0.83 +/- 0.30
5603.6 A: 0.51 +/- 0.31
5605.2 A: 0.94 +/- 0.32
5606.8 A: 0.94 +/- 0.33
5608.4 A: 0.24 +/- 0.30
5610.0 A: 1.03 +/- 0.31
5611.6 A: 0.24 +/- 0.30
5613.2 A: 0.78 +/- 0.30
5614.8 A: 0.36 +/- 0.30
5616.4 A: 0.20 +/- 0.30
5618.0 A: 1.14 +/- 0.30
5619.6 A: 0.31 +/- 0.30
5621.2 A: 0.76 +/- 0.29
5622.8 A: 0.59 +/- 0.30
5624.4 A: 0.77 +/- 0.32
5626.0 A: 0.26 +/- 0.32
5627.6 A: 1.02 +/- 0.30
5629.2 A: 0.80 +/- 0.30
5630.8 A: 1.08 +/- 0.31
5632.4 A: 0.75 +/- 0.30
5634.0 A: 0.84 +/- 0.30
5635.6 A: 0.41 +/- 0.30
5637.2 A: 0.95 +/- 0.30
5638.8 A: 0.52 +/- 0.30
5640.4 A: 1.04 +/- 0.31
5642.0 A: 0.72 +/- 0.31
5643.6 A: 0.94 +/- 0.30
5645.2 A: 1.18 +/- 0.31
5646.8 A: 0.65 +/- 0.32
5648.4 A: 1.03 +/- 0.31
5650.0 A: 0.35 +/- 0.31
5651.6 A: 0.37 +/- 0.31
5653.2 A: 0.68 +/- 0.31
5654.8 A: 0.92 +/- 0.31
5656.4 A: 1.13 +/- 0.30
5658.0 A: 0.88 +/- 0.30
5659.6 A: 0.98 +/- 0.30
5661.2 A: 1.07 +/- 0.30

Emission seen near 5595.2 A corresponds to H-beta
